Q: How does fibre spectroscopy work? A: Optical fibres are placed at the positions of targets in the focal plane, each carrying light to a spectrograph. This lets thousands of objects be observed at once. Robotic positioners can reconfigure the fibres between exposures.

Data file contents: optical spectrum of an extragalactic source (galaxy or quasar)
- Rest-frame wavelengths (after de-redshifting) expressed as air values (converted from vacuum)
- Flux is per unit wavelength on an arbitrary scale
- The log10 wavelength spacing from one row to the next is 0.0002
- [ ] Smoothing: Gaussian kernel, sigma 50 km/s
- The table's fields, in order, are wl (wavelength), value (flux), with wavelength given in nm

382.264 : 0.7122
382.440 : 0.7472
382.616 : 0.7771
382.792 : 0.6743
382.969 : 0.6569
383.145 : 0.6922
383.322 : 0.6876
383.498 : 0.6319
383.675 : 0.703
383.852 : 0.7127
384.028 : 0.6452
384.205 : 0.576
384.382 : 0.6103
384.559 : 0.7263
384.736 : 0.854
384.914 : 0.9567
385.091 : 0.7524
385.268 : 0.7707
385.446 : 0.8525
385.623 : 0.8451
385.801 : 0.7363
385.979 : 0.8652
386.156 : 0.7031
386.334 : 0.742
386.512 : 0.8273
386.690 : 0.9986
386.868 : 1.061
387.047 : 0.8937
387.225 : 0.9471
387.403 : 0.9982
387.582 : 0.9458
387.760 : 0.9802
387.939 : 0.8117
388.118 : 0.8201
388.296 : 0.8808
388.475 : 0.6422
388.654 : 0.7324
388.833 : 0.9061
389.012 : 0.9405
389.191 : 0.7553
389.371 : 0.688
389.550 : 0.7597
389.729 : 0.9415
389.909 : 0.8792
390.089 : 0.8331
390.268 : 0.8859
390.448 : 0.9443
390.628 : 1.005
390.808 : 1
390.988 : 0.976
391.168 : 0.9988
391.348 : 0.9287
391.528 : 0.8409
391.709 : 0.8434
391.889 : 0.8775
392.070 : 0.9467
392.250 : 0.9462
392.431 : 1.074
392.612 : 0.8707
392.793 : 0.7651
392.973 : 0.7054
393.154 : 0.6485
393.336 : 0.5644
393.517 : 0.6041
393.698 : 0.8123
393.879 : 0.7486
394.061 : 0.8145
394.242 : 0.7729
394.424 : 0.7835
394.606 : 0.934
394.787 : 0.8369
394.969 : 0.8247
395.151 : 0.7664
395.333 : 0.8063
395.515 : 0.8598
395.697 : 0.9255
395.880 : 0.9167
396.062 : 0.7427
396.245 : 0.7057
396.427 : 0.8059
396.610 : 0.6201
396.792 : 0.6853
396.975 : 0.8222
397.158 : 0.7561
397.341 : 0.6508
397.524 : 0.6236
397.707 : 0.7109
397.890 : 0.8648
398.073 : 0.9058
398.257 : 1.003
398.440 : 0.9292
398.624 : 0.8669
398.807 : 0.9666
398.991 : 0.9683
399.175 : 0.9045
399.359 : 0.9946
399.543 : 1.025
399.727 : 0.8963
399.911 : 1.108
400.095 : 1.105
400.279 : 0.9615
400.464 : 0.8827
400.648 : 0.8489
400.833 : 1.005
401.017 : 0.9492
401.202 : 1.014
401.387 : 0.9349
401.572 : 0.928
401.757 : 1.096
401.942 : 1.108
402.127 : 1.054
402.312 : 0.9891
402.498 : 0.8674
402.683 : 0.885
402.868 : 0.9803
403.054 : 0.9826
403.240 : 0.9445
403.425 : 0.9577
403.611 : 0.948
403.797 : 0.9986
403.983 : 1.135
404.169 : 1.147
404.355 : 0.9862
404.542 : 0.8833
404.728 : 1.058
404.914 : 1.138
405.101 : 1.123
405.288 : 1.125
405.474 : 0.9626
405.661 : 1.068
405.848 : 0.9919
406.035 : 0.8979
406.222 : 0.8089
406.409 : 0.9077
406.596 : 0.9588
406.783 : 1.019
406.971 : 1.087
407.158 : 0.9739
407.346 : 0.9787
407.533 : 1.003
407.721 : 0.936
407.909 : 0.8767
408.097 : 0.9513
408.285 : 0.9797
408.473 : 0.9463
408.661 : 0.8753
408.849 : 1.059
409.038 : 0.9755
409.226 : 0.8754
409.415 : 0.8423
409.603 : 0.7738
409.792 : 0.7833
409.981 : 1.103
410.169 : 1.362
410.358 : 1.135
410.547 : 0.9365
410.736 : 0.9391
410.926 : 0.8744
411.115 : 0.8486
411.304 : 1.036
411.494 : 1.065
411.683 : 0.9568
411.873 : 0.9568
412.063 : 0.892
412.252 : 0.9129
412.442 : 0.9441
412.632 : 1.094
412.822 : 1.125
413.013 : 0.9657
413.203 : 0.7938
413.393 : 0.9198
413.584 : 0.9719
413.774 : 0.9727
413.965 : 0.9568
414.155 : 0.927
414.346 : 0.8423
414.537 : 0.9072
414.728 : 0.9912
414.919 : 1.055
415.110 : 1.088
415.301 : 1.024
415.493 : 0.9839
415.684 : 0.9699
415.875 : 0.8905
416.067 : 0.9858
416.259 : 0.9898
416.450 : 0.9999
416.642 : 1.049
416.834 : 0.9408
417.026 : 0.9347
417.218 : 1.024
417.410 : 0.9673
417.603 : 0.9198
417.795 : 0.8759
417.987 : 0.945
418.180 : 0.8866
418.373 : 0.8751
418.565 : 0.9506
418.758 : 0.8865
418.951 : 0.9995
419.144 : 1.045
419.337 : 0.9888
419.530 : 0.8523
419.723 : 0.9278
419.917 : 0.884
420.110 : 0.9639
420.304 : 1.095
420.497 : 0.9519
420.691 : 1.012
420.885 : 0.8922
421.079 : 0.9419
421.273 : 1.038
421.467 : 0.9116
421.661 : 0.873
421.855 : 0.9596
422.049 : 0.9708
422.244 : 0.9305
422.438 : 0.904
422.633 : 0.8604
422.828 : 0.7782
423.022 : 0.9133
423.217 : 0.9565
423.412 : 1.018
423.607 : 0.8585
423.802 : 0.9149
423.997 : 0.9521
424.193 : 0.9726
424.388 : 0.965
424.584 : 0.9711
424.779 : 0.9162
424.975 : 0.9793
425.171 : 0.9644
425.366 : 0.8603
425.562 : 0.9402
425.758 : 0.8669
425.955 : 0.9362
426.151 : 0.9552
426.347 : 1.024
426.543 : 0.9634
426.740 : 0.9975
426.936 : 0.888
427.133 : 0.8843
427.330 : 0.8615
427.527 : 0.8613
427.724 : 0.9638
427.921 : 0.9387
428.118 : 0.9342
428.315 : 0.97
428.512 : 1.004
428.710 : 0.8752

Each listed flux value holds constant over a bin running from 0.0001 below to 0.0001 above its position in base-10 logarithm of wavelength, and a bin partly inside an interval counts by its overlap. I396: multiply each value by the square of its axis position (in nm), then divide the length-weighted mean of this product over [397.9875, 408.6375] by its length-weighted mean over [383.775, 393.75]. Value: 1.3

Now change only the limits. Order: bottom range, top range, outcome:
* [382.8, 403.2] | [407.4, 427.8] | 1.26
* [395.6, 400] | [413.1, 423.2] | 1.23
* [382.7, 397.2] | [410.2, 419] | 1.34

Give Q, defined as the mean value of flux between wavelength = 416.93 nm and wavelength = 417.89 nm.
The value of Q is 0.944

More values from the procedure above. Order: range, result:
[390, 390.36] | 0.861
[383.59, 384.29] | 0.66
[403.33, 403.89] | 0.969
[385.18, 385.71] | 0.823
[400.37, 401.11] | 0.921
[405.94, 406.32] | 0.855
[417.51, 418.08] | 0.915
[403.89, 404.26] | 1.14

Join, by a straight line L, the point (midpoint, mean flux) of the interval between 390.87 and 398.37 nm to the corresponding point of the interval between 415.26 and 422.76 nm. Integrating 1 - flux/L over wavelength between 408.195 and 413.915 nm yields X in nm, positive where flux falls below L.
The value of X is -0.371 nm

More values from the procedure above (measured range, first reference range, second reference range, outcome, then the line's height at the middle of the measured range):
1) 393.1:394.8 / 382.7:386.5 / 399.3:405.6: 0.24 nm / 0.875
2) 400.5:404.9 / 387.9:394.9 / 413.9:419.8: -0.48 nm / 0.892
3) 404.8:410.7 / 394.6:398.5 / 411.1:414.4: -0.47 nm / 0.91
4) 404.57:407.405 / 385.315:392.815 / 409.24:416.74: -0.18 nm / 0.943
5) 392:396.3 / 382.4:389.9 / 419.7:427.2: 0.11 nm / 0.828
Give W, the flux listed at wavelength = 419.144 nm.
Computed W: 1.045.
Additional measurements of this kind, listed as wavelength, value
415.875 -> 0.8905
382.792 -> 0.6743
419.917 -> 0.884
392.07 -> 0.9467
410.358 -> 1.135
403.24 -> 0.9445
